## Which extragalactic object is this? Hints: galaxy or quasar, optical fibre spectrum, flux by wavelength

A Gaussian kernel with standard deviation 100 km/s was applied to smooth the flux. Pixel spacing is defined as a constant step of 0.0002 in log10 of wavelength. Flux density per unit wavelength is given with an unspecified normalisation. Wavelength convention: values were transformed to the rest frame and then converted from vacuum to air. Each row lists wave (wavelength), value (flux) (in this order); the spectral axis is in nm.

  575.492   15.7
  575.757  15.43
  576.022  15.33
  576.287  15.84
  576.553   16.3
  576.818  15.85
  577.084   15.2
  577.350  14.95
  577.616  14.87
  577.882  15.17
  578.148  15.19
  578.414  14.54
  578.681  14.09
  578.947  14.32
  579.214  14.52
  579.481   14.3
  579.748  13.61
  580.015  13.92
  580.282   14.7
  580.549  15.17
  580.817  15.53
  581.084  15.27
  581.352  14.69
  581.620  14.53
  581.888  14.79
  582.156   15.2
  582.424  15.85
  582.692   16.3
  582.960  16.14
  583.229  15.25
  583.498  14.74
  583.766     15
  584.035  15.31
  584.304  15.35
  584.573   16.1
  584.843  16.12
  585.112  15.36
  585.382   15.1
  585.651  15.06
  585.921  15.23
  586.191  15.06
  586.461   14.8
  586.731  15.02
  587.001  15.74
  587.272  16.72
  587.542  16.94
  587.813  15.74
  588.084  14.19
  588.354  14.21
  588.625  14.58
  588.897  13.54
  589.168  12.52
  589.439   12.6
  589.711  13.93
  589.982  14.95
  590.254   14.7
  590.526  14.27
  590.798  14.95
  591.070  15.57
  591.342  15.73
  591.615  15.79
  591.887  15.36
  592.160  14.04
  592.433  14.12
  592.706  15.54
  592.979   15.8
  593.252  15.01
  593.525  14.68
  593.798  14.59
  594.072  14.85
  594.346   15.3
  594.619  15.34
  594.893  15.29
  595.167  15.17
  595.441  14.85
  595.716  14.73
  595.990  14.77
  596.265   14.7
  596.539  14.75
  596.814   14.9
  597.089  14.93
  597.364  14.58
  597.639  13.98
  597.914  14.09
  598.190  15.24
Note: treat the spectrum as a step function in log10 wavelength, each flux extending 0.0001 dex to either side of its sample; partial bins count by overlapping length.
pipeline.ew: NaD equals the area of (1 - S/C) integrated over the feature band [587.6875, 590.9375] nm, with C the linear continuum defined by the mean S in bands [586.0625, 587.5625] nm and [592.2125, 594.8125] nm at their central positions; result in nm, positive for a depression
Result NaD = 0.26 nm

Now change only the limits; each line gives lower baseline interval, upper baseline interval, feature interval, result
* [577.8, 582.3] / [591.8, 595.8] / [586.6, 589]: -0.06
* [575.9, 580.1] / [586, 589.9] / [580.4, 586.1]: -0.21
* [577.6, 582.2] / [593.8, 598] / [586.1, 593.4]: -0.05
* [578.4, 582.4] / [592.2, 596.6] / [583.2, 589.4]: -0.13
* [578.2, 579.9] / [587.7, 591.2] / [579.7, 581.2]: -0.05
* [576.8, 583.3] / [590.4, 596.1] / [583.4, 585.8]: -0.06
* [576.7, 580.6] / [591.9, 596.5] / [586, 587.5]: -0.08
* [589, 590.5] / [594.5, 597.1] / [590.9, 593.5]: -0.17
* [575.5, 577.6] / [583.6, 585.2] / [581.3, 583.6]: 0.03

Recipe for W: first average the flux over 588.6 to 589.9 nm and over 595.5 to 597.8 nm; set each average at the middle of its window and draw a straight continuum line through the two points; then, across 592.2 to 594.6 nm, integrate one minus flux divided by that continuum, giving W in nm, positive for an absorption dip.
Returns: -0.15 nm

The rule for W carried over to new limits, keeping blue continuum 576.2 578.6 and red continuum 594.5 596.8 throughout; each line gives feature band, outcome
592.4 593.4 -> -0.01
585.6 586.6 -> 0.01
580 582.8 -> 0.02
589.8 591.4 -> 0.01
